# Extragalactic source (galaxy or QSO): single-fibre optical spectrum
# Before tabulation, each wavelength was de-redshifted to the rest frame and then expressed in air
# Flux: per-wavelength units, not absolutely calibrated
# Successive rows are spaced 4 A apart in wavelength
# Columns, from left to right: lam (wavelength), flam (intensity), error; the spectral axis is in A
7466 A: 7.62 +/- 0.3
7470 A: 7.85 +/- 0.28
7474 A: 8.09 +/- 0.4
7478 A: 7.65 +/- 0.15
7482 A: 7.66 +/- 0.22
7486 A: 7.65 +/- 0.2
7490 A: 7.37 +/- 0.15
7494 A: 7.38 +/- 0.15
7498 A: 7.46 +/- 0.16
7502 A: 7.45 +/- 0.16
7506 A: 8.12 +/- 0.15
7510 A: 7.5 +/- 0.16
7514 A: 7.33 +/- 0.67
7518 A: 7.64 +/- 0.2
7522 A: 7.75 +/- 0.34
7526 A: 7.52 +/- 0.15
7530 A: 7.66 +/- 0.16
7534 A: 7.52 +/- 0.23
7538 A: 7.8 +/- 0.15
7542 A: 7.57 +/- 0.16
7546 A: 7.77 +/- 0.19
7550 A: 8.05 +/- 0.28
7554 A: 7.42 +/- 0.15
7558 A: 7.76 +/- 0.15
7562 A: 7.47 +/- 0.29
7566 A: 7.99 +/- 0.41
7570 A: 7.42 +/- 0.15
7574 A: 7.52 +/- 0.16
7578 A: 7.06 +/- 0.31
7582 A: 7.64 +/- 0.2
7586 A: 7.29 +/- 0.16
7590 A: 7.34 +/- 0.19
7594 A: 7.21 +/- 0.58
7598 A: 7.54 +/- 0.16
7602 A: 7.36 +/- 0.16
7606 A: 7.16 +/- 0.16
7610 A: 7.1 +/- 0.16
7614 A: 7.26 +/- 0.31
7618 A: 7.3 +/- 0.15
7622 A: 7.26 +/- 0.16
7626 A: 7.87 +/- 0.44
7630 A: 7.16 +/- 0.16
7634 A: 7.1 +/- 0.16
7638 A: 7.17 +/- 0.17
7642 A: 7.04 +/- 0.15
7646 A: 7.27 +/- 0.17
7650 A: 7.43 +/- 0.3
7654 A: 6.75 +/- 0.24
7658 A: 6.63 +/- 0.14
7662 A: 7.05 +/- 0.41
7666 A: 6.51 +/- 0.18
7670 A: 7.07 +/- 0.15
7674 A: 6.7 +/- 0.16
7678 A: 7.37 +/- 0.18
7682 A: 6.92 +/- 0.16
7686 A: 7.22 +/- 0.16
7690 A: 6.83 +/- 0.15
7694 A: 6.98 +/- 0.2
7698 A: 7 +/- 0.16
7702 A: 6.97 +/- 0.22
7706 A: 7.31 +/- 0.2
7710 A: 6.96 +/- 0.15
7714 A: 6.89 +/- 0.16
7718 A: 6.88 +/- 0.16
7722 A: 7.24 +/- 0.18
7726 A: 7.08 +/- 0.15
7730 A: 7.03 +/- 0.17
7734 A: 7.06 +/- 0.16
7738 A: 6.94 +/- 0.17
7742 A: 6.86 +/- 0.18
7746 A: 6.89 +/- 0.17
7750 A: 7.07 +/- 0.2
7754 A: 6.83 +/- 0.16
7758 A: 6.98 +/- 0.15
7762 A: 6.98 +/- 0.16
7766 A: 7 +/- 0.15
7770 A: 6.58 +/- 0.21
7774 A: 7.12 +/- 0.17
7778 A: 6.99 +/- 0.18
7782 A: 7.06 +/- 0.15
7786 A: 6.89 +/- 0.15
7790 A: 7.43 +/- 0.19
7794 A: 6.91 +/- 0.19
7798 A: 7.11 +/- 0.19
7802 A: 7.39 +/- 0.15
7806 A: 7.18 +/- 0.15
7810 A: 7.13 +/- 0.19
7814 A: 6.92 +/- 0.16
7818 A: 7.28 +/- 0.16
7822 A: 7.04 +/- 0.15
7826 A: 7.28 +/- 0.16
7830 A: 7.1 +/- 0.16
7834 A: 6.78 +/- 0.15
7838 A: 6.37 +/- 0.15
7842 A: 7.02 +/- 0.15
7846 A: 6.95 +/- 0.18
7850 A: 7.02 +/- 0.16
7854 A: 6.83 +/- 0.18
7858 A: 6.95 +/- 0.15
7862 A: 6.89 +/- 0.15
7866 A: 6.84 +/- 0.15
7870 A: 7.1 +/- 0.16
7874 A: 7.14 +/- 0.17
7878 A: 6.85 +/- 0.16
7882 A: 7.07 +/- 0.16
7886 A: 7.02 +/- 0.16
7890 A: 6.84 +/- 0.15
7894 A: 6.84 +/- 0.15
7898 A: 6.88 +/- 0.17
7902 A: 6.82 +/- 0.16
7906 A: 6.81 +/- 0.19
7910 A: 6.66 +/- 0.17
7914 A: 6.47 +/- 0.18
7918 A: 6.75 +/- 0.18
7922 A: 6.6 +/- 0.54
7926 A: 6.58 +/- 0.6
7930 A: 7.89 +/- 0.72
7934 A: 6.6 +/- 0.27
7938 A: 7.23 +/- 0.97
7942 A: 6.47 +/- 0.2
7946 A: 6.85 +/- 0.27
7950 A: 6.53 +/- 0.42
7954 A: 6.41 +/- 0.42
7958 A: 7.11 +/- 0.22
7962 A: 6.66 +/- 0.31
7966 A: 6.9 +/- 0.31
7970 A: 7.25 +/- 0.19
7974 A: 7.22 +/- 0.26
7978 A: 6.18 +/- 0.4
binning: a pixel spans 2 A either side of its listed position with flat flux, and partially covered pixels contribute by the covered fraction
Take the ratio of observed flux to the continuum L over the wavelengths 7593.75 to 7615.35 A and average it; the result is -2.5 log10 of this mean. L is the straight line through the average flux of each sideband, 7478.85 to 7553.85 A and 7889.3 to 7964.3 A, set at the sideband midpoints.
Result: 0.02 mag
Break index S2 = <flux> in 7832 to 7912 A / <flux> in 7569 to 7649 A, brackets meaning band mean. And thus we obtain 0.94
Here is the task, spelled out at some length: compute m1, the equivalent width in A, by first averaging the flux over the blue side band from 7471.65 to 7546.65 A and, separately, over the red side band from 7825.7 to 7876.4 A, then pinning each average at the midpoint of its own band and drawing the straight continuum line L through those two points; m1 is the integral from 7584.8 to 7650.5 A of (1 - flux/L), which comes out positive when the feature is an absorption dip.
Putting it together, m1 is 1.1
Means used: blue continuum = 7.62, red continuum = 6.93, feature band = 7.28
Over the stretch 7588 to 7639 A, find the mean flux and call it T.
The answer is 7.3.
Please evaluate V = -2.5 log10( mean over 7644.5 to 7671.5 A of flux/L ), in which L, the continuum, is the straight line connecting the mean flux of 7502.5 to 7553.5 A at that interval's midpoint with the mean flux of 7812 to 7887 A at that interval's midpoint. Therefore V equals 0.066 mag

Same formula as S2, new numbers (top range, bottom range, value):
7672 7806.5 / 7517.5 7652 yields 0.94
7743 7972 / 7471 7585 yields 0.91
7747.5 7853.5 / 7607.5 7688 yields 0.99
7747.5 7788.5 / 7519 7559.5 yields 0.91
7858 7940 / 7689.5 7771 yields 0.99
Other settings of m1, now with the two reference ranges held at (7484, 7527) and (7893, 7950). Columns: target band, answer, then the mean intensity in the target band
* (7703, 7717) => 0.30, 7.03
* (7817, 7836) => -0.29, 7.09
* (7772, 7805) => -0.31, 7.11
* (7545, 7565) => -0.62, 7.71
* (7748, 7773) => 0.65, 6.92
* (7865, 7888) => -0.41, 7.01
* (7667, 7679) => 0.47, 6.97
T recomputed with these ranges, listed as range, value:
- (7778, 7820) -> 7.12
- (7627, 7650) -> 7.2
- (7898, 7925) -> 6.7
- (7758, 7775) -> 6.92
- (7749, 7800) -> 6.99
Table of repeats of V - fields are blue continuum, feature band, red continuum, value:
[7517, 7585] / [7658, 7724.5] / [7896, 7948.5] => 0.05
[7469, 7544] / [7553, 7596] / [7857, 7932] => 0.00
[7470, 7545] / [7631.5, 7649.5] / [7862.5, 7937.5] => 0.03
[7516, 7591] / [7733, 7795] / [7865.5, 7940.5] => 0.03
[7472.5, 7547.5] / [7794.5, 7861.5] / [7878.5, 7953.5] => 0.00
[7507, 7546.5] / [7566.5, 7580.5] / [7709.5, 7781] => 0.01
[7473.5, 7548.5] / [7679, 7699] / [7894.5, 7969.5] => 0.04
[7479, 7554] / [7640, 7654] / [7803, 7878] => 0.03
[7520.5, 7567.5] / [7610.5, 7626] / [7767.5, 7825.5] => 0.03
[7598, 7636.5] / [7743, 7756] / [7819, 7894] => 0.03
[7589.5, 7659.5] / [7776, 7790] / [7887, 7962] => -0.01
